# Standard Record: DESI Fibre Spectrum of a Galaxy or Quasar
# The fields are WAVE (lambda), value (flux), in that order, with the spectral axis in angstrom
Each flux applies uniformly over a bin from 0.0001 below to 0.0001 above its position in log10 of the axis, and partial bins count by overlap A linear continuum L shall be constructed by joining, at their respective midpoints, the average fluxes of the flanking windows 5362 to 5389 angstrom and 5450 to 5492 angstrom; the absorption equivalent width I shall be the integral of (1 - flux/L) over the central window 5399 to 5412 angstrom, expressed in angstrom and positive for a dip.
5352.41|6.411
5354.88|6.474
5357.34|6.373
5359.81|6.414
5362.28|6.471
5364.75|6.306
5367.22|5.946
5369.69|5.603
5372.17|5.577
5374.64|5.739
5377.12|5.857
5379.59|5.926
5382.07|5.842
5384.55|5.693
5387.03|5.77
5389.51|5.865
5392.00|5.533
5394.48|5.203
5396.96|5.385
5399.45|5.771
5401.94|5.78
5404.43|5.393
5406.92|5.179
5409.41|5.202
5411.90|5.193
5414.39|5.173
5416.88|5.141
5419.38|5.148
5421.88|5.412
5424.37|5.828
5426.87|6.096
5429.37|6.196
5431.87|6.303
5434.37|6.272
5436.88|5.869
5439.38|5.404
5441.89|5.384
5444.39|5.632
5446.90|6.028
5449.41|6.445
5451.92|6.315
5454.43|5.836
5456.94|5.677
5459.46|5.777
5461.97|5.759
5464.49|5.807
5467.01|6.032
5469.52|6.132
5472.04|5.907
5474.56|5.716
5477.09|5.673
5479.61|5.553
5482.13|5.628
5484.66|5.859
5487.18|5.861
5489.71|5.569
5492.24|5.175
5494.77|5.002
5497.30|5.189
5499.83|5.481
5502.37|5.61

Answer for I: 0.96 angstrom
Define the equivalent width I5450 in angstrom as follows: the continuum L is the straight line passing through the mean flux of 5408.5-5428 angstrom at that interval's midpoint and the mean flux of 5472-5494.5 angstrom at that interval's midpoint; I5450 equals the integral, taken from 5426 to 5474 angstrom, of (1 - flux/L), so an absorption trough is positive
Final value -3.76 angstrom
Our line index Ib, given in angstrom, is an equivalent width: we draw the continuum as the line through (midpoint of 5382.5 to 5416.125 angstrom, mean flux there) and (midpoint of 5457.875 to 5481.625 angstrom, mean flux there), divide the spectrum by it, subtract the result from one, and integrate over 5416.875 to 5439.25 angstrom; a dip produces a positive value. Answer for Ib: -0.8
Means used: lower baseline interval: 5.48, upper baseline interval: 5.81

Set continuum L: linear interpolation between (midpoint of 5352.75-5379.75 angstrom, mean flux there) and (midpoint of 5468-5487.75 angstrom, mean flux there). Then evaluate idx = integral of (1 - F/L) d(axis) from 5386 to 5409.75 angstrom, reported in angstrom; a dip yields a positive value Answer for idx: 1.9 angstrom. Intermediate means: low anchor 6.08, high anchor 5.79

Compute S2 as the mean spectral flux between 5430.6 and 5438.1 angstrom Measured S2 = 6.15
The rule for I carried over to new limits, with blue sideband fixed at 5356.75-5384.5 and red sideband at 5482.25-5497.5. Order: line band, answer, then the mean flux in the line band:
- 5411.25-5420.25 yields 1.0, 5.16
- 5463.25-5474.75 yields -0.8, 5.94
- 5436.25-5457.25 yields -0.7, 5.85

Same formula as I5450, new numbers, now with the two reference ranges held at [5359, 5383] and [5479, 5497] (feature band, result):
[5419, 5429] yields 0.1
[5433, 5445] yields -0.1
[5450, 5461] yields -0.6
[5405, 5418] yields 1.4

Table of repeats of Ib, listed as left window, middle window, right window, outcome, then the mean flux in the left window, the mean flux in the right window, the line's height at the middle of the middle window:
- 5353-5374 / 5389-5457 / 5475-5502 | 1.97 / 6.14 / 5.51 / 5.84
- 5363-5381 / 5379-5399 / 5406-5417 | -0.26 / 5.87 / 5.19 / 5.57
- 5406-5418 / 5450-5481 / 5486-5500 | -3.25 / 5.18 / 5.37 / 5.3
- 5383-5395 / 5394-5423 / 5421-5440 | 2.26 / 5.64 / 5.95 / 5.79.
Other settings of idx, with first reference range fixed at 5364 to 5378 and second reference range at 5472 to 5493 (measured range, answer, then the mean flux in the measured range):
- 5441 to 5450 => -0.2 angstrom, 5.85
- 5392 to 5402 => 0.5 angstrom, 5.51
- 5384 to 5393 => 0.1 angstrom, 5.72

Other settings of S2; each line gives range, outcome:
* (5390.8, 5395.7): 5.37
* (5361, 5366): 6.39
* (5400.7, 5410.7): 5.39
